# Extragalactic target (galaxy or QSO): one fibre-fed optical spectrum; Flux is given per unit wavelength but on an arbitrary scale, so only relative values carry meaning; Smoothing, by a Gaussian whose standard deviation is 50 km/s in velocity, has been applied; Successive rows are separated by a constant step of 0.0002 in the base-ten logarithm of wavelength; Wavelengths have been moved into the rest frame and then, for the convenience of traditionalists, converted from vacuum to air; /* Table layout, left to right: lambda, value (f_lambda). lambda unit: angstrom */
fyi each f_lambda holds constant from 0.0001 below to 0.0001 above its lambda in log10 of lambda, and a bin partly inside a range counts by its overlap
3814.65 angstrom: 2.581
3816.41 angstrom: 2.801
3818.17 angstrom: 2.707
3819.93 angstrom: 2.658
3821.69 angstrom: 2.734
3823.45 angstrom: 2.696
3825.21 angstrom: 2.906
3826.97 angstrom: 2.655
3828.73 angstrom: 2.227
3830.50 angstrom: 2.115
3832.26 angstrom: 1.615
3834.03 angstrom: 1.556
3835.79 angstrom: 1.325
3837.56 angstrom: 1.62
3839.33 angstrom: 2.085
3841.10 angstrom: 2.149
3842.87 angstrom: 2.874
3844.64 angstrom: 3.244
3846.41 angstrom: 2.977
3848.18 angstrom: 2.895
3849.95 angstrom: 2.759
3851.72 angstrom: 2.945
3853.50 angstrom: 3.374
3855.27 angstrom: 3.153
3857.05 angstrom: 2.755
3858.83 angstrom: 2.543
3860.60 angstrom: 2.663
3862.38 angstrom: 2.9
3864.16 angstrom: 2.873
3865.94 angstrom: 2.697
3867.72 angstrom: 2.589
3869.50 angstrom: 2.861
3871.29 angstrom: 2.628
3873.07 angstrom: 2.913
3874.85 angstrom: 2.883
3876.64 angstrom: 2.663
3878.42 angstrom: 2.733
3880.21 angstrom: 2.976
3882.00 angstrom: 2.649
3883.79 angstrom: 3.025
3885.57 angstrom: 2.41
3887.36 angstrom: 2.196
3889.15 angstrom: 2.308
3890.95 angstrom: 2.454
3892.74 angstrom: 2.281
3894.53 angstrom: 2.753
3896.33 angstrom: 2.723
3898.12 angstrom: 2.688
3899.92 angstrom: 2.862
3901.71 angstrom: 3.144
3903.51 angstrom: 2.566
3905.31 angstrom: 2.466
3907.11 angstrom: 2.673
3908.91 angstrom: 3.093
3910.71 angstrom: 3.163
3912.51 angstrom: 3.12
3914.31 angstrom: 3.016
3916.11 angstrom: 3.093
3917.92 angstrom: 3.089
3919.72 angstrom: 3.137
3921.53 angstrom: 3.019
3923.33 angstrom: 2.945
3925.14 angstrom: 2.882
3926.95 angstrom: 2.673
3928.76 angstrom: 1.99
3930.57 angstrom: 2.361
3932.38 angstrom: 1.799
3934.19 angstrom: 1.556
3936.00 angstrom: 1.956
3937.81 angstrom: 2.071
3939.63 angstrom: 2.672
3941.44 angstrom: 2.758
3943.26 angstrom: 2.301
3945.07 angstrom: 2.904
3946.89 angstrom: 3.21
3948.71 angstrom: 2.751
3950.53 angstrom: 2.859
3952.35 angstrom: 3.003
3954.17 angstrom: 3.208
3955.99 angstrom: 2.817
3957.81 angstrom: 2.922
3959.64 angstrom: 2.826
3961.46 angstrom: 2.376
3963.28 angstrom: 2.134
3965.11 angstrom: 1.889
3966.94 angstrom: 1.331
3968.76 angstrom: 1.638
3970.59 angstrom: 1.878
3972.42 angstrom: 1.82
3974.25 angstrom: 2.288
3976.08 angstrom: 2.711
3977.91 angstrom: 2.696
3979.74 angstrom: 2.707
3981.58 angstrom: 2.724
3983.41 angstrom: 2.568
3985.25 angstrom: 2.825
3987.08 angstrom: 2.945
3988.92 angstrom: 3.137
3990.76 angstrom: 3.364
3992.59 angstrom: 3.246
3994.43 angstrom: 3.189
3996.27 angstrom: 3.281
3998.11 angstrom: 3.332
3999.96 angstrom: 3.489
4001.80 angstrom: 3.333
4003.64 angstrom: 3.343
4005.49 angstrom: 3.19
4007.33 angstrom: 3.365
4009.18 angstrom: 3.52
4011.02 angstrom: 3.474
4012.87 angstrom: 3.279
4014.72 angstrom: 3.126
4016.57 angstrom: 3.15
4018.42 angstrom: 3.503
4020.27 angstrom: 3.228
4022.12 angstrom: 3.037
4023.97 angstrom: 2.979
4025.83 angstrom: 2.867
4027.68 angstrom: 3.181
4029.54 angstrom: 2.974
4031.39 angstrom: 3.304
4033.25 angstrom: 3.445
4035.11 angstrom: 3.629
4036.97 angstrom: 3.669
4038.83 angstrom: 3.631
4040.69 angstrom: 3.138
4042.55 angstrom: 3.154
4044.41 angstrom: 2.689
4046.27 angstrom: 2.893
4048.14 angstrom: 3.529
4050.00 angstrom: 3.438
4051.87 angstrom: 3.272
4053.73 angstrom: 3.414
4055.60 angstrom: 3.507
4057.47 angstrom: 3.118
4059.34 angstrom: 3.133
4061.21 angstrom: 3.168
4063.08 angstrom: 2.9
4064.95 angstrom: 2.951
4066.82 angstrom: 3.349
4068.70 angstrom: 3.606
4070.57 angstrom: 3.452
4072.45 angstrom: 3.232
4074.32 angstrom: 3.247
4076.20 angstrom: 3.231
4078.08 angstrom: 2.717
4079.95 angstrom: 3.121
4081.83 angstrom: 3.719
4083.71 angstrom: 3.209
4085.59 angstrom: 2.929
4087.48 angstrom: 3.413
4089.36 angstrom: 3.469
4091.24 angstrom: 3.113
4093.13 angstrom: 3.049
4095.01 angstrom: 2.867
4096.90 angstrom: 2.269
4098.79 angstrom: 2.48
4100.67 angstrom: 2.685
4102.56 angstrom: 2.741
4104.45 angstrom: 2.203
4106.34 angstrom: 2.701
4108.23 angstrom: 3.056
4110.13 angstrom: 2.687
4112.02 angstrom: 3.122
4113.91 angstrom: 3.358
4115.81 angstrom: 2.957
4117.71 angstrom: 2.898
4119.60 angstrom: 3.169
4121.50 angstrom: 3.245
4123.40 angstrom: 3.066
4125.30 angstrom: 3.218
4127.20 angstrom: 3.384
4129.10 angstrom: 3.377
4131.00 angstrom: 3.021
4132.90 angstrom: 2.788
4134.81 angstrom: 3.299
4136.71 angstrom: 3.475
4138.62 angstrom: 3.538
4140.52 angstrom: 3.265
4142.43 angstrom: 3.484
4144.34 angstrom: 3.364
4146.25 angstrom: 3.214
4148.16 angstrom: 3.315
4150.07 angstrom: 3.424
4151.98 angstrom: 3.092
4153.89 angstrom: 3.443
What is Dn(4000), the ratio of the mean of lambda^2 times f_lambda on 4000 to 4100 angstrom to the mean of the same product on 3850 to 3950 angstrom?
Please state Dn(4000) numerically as 1.28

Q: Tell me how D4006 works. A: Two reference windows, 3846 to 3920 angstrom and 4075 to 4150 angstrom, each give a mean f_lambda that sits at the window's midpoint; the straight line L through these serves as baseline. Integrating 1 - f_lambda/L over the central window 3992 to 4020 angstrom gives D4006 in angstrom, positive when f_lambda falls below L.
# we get -3.5 angstrom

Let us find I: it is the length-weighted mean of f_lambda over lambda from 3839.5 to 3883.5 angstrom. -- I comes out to 2.81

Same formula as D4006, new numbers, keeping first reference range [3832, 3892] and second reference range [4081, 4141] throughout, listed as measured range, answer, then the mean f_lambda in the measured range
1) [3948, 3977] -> 4.0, 2.4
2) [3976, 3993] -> -0.4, 2.89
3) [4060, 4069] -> -0.6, 3.16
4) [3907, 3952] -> 0.6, 2.69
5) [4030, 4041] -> -2.1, 3.47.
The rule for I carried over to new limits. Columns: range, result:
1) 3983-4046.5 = 3.22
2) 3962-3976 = 1.92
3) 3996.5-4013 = 3.37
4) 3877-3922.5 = 2.79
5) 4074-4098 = 3.1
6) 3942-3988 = 2.53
